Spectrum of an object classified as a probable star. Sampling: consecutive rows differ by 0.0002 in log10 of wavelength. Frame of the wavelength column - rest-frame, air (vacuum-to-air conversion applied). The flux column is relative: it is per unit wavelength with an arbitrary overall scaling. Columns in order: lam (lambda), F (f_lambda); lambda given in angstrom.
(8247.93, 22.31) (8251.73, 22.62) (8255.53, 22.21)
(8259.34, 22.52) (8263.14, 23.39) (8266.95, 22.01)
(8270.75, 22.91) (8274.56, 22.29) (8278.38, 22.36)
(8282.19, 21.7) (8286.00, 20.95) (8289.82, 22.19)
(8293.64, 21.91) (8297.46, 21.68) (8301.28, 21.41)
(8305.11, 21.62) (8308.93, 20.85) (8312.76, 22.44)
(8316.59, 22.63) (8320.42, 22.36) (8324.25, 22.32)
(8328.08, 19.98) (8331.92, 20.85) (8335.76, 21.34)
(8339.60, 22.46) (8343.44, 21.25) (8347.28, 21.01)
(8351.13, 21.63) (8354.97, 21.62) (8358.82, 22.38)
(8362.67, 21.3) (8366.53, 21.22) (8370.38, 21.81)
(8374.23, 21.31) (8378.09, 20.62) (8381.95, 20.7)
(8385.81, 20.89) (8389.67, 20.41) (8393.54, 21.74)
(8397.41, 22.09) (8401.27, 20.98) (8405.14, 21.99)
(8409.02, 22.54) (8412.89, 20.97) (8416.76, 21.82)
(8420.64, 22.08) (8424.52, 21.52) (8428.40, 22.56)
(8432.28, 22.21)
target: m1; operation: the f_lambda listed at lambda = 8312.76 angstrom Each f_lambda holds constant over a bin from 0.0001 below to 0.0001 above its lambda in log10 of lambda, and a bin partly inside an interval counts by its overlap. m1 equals 22.44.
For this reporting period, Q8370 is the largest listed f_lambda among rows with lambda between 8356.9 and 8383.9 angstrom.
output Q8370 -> 22.38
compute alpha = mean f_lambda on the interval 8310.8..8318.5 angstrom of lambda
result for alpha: 22.5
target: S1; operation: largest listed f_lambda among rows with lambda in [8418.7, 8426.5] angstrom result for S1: 22.08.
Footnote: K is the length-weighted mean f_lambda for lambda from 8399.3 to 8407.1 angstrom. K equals 21.5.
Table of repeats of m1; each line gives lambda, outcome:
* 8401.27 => 20.98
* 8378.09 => 20.62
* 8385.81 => 20.89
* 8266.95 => 22.01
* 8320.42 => 22.36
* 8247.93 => 22.31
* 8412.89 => 20.97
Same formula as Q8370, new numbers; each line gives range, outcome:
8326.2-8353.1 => 22.46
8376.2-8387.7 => 20.89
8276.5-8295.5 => 22.36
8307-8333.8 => 22.63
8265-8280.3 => 22.91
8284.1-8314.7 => 22.44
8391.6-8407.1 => 22.09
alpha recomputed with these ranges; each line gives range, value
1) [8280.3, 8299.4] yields 21.7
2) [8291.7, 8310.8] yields 21.5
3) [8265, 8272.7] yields 22.5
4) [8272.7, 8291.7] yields 21.9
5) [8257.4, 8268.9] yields 22.6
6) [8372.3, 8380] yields 21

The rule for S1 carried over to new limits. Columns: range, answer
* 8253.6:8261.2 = 22.52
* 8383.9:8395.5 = 21.74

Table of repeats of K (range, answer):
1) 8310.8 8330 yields 21.9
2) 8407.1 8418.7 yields 21.8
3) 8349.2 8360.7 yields 21.9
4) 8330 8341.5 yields 21.5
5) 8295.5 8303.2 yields 21.5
